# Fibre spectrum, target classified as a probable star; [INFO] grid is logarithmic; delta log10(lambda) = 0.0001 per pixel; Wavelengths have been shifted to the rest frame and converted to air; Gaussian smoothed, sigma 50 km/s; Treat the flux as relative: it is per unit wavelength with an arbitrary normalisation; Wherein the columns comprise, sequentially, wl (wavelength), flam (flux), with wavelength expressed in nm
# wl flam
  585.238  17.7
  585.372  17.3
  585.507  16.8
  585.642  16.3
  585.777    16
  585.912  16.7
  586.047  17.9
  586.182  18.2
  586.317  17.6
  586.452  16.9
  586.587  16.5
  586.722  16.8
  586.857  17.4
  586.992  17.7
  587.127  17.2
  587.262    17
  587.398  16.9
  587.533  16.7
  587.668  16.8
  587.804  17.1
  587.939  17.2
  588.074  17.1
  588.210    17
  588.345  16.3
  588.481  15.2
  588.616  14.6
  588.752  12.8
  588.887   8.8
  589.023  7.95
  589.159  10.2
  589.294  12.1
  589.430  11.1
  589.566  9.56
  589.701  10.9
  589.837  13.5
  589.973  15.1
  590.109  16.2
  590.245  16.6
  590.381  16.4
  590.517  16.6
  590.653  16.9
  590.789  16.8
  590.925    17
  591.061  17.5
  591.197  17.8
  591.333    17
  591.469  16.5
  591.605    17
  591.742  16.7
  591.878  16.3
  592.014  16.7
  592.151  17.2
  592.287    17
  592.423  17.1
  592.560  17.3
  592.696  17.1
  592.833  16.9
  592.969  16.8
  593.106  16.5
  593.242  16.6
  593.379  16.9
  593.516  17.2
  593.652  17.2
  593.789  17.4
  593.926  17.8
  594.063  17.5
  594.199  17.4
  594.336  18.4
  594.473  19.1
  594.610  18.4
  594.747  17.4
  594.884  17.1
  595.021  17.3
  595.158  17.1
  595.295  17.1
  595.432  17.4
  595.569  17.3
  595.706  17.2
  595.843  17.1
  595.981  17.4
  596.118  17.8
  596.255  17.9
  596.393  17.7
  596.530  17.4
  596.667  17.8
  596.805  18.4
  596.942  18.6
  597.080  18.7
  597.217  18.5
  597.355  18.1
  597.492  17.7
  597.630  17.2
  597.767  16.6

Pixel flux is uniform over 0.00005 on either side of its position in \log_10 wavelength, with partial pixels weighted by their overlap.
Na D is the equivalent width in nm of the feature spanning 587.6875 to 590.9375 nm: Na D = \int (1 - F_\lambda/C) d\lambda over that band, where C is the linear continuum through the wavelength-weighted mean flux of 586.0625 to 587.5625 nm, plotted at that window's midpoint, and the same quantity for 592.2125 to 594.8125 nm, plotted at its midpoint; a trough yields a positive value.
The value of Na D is 0.56 nm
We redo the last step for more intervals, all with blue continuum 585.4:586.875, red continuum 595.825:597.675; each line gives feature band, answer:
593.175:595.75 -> 0.04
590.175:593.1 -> 0.09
